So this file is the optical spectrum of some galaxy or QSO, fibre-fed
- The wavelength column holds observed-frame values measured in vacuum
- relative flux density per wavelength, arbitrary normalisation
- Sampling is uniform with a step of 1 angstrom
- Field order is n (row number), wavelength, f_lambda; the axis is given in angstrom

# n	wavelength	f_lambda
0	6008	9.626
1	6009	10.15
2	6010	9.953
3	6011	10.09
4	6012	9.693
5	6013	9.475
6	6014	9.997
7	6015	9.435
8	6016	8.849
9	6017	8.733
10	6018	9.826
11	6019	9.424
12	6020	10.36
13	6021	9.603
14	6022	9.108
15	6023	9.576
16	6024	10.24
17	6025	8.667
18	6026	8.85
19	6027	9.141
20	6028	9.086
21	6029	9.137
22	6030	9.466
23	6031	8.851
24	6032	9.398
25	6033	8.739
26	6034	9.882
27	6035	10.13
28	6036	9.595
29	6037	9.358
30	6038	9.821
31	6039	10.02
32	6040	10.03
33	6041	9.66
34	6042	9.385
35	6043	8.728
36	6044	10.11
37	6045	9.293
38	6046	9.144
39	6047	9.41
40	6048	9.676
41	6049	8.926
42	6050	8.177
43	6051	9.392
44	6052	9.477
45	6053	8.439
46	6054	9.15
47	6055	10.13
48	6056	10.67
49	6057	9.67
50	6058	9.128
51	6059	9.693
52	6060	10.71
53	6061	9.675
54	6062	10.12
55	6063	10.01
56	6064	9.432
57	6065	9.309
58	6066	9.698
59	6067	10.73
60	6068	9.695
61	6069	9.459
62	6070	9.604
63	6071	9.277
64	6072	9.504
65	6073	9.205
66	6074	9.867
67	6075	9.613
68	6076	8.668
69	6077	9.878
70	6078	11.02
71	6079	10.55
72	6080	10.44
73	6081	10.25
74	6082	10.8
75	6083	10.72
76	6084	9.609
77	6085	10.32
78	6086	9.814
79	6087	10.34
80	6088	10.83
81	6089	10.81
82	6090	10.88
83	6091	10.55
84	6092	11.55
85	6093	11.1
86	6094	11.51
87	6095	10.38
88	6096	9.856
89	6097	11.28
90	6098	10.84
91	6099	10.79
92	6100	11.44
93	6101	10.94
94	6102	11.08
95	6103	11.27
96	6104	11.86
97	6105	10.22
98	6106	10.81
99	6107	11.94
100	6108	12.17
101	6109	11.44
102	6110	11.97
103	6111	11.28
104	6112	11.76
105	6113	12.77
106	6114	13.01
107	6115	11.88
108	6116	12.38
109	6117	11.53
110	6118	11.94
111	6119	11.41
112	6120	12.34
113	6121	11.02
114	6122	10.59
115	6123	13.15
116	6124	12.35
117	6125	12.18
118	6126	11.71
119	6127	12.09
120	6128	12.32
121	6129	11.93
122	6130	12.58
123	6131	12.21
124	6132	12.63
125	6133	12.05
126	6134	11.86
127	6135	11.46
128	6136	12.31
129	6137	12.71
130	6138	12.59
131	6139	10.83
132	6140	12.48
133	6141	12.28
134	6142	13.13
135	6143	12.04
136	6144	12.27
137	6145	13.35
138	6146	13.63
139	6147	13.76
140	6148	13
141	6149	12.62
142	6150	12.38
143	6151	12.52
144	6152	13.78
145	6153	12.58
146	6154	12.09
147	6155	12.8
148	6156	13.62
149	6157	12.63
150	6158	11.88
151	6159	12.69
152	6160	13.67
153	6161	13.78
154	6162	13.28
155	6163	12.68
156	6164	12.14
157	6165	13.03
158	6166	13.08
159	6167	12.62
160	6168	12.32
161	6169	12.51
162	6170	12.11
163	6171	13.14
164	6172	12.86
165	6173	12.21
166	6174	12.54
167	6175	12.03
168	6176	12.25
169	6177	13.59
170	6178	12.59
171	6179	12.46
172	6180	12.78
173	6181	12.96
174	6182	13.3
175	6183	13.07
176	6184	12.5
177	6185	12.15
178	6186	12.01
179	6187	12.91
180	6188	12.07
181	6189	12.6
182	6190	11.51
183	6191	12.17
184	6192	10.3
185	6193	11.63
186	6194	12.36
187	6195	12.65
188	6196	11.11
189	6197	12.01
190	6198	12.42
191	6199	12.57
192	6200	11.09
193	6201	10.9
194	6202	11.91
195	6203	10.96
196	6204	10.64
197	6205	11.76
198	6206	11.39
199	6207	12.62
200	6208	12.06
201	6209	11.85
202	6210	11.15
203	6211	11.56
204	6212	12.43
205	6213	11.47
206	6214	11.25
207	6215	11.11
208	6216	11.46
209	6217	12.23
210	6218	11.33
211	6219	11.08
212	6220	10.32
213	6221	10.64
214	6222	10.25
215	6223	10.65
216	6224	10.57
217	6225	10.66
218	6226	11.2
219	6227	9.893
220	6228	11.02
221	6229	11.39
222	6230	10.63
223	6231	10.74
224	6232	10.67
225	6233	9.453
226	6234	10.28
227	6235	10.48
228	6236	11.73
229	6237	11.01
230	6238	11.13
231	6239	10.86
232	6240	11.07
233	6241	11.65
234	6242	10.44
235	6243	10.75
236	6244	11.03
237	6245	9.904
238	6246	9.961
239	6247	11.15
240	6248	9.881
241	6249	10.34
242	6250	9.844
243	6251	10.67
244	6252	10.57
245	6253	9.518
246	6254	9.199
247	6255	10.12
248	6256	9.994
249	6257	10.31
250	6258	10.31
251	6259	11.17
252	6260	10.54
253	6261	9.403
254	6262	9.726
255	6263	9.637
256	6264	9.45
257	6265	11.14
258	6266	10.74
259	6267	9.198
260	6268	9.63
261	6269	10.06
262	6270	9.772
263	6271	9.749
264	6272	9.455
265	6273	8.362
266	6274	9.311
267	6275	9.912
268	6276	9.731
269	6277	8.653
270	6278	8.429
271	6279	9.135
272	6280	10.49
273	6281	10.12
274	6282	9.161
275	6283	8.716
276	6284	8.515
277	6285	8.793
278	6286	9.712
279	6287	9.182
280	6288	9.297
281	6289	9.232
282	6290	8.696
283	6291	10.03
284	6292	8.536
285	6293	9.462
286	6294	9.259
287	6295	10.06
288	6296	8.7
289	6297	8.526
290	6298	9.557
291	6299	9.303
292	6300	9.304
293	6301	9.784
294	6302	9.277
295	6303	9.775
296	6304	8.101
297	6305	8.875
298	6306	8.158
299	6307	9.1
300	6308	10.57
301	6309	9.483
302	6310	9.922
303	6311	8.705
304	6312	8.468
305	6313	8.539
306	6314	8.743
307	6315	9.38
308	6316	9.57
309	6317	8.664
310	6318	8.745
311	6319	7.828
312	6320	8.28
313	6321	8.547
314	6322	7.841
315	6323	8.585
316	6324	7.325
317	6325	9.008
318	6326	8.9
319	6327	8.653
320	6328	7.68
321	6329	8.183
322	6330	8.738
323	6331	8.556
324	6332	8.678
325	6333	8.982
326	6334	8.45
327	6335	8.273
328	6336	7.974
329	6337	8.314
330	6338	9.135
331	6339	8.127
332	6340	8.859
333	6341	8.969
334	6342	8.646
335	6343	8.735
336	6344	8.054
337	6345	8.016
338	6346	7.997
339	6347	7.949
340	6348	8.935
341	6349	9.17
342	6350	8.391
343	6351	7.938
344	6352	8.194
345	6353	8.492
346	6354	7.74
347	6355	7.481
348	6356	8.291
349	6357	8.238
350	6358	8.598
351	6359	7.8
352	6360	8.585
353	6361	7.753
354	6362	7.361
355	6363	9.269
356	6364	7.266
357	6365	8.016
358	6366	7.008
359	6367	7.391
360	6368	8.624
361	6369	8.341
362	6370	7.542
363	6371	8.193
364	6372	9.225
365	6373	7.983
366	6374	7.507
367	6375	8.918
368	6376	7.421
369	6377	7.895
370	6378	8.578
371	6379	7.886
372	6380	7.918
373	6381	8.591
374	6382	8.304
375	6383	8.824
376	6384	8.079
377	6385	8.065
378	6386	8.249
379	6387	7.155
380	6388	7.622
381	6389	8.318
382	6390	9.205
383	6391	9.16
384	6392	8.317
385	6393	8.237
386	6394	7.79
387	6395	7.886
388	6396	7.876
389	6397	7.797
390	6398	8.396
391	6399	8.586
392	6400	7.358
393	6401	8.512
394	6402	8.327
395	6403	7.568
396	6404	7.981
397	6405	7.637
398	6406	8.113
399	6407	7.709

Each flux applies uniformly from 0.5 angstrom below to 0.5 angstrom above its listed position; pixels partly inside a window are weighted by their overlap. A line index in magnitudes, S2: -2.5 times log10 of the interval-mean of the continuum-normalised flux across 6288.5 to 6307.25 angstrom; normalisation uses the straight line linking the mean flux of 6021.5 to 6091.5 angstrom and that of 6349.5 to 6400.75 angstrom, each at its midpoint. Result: -0.08 mag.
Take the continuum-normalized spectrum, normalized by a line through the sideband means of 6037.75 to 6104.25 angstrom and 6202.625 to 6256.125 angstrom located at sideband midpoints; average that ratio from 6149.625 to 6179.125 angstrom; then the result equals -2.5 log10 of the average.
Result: -0.21 mag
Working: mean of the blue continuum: 10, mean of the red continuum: 10.9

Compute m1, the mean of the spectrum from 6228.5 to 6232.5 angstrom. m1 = 10.9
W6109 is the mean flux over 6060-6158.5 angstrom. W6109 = 11.4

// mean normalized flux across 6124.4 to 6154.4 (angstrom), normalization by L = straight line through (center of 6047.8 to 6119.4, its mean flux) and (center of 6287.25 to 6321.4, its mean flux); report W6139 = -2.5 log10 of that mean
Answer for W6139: -0.22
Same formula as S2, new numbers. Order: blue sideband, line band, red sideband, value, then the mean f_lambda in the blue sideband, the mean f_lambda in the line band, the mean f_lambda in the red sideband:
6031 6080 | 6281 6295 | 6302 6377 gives -0.07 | 9.61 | 9.19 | 8.43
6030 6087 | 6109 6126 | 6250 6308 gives -0.23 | 9.68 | 11.9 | 9.51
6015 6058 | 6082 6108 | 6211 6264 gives -0.11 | 9.41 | 10.9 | 10.6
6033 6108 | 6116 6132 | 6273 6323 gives -0.21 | 10.1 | 12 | 9.09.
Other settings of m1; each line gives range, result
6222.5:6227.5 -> 10.6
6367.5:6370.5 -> 8.17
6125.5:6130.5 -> 12.1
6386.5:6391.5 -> 8.29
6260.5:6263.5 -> 9.59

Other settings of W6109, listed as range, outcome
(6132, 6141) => 12.1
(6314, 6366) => 8.37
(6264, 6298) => 9.39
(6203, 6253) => 10.9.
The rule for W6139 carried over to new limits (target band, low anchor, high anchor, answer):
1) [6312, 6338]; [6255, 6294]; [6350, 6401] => 0.042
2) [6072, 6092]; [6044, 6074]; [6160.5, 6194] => -0.010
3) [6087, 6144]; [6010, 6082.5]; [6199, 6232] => -0.141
